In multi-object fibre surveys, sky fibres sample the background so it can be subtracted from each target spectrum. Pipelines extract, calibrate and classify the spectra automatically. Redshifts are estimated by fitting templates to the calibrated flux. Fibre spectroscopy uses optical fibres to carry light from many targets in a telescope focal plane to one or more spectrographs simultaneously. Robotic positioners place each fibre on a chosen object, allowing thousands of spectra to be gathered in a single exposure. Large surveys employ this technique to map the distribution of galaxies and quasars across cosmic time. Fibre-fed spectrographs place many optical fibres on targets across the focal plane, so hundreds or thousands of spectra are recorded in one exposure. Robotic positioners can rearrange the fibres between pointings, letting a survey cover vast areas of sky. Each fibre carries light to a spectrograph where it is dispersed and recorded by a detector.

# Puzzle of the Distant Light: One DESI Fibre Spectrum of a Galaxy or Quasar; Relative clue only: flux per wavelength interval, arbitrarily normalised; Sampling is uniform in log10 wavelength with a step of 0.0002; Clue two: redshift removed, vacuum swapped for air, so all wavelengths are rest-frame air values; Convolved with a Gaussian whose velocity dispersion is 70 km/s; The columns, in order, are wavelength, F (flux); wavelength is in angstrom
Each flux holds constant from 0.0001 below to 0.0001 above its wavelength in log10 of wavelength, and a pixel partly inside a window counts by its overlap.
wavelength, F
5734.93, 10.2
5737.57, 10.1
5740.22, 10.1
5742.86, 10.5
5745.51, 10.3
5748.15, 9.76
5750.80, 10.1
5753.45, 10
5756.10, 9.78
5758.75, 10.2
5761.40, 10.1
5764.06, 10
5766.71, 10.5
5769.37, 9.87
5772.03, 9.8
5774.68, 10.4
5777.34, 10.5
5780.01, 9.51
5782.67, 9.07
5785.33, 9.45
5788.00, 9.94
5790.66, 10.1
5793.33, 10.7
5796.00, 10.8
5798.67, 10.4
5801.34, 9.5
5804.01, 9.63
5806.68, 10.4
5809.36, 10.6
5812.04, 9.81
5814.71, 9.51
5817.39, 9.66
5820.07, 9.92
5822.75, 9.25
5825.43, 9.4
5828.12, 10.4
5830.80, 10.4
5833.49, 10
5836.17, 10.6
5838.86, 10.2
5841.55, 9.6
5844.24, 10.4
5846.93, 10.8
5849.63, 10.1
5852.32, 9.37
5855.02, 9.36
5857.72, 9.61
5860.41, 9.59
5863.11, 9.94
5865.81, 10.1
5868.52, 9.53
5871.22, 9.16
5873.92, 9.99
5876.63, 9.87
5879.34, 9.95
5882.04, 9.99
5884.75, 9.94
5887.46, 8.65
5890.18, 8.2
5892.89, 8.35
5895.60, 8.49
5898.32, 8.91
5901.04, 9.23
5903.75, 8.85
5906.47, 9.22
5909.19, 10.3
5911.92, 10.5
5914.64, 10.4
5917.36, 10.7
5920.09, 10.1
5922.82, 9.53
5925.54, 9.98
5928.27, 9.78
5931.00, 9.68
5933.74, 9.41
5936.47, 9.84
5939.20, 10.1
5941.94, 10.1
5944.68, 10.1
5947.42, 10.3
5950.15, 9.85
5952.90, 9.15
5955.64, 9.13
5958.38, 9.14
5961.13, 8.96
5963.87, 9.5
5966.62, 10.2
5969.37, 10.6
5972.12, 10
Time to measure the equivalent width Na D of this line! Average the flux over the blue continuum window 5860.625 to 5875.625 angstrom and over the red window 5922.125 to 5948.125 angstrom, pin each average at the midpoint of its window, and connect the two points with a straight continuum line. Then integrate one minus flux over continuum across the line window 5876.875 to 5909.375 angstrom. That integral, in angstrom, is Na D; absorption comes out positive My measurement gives 2.1 angstrom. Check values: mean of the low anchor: 9.73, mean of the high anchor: 9.88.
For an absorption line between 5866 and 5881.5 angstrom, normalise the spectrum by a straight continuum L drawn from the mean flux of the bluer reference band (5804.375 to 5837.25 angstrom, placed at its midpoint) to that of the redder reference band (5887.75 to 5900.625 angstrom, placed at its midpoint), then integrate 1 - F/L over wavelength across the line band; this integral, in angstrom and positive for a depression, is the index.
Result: -1.38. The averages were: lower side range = 9.98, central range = 9.75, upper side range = 8.55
